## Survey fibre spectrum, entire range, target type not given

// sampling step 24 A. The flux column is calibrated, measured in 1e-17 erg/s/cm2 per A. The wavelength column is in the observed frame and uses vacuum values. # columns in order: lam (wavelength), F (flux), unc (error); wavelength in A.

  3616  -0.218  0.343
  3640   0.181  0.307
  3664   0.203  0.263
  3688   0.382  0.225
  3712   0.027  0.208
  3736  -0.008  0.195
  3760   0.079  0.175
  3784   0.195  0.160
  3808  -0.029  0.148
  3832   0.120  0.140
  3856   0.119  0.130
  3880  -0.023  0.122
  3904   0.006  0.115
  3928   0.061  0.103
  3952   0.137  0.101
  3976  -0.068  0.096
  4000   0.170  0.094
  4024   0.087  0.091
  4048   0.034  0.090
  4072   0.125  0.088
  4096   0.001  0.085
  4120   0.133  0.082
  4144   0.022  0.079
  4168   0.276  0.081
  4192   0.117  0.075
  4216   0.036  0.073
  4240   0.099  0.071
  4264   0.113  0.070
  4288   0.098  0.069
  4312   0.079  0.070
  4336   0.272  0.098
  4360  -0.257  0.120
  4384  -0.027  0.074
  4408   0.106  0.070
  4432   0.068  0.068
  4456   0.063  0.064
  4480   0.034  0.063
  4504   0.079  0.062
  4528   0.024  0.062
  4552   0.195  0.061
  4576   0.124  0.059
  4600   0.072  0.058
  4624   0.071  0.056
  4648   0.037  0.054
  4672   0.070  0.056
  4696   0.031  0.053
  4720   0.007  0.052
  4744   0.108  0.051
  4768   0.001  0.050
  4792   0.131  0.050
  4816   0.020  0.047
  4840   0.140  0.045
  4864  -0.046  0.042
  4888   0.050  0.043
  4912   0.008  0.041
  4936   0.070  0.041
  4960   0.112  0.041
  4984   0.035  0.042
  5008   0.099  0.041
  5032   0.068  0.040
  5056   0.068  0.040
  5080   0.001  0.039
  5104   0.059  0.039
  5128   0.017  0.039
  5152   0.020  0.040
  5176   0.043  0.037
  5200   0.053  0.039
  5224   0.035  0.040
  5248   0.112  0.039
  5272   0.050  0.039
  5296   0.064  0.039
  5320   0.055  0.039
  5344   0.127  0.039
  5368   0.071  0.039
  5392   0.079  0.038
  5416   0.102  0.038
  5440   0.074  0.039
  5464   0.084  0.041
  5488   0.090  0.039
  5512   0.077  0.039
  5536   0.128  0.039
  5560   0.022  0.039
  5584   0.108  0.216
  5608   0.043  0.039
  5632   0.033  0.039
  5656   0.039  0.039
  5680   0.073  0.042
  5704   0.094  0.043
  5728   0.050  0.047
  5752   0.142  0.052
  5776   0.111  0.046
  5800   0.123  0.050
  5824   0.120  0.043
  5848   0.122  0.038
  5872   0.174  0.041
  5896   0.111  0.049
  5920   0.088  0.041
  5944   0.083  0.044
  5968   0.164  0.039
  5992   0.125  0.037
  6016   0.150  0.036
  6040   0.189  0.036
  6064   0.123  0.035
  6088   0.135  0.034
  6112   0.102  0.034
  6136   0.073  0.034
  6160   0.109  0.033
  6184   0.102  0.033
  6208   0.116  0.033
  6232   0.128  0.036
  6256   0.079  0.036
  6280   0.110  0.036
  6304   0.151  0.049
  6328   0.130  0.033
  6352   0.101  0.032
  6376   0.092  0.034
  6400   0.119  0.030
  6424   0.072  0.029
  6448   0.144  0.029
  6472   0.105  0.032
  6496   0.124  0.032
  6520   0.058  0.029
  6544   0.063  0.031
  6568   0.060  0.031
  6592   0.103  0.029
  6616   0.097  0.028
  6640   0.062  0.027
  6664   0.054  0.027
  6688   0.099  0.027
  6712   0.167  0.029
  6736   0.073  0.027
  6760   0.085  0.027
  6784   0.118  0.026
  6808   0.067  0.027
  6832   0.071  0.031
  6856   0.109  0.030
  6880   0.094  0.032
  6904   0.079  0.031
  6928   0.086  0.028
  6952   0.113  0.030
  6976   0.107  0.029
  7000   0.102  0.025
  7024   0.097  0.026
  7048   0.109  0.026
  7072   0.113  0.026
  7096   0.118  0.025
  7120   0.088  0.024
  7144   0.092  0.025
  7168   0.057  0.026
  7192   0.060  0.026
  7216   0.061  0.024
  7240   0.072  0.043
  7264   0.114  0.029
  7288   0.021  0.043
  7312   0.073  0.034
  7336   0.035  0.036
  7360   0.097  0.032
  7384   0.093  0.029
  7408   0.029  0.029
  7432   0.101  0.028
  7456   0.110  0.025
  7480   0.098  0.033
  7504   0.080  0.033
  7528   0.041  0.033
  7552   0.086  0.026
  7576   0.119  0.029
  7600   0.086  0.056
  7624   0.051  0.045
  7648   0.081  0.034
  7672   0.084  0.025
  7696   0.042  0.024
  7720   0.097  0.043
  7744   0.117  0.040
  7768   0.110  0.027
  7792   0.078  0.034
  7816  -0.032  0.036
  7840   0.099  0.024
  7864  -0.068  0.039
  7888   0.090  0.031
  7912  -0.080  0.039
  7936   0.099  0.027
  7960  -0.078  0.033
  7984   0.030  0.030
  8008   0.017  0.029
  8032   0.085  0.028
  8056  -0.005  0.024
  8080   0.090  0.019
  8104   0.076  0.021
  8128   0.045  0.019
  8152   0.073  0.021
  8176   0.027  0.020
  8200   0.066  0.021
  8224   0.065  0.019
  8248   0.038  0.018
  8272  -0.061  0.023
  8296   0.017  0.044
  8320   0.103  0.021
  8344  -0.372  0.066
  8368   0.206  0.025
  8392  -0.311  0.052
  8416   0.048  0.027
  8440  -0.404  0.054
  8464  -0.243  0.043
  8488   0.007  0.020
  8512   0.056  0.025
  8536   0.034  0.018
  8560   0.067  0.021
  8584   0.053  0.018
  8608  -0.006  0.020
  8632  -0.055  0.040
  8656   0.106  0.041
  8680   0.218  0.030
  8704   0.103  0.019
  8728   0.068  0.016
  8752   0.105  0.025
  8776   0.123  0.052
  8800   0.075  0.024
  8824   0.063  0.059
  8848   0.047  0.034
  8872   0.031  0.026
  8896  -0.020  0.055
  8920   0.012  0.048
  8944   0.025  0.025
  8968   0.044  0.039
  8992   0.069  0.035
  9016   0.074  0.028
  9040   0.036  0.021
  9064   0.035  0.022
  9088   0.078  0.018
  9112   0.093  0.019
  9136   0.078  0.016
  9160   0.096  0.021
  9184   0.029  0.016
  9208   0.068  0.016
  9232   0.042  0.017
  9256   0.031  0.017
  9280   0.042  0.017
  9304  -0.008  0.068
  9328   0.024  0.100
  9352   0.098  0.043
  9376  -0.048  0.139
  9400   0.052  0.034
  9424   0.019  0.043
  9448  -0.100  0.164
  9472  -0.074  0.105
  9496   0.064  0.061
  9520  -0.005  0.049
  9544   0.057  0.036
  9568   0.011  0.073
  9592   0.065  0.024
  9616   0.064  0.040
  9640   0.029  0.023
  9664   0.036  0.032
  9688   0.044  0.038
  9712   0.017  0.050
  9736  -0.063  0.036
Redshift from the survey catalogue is 1.33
